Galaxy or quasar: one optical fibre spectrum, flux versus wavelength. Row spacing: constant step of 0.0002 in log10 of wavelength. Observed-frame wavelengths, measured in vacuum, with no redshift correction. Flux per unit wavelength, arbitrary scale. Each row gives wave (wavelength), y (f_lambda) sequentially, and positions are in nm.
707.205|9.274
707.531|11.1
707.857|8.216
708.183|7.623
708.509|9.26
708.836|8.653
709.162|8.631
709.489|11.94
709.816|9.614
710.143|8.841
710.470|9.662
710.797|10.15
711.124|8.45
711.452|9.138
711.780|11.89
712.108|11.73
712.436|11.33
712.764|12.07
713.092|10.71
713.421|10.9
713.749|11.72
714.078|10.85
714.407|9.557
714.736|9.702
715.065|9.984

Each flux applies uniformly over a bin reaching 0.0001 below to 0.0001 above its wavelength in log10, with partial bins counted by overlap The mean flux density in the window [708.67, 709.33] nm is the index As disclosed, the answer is 8.66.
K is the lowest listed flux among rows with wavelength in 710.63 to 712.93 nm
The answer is 8.45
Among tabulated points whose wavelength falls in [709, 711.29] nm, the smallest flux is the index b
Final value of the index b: 8.45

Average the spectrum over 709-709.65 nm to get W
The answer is 10.3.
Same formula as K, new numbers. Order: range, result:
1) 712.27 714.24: 10.71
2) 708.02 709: 7.623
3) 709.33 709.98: 9.614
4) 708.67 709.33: 8.631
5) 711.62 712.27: 11.73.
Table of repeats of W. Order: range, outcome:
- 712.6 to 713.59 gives 11.2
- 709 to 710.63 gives 9.74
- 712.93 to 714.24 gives 11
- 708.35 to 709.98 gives 9.62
